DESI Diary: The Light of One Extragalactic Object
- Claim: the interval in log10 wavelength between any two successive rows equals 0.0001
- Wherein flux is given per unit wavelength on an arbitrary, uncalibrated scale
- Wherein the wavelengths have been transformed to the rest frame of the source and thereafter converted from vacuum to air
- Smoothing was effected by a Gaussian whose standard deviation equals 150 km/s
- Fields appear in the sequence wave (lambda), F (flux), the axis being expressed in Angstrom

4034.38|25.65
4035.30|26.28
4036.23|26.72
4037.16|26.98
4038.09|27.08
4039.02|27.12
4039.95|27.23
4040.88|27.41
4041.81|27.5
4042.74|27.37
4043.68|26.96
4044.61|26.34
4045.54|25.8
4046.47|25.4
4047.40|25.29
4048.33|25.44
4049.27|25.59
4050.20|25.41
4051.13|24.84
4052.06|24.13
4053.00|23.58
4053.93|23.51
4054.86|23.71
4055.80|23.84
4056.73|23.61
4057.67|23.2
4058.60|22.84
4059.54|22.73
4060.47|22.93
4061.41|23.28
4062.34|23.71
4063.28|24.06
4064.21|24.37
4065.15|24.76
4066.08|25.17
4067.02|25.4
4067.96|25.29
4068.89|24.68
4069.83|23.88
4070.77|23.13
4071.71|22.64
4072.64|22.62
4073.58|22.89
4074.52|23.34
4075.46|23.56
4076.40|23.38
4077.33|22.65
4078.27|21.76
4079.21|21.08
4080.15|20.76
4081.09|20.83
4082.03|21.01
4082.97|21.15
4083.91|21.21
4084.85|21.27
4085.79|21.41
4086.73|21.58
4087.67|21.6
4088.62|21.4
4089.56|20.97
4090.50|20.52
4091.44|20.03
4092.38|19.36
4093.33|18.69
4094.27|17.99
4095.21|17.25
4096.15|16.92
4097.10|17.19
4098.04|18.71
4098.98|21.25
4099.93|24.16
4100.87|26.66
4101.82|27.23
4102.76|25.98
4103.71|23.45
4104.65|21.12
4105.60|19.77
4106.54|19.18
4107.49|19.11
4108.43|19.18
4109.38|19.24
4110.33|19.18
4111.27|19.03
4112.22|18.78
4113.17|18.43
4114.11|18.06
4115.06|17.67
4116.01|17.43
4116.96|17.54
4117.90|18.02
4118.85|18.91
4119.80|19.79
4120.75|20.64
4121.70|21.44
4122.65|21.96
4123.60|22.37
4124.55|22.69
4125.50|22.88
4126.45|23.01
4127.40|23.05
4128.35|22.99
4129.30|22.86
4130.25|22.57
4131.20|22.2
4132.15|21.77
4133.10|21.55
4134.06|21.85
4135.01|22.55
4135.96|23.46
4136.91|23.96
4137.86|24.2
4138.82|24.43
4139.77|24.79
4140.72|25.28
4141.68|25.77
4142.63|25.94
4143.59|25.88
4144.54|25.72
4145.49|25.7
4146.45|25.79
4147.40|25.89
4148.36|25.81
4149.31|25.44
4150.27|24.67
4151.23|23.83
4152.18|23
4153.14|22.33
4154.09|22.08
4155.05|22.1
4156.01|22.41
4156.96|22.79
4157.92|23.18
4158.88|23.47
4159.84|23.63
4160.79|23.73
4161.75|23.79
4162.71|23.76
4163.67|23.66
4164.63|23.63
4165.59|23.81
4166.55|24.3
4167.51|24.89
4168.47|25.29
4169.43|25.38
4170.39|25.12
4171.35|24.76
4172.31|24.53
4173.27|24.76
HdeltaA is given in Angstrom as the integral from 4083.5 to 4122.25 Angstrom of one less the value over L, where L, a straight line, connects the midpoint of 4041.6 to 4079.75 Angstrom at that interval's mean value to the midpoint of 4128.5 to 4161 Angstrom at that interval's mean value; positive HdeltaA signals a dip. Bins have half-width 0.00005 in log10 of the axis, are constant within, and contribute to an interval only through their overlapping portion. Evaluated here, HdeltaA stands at 6.2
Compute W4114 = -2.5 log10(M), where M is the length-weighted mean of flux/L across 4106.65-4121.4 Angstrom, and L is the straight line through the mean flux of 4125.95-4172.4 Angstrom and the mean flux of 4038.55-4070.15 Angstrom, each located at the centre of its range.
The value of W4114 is 0.28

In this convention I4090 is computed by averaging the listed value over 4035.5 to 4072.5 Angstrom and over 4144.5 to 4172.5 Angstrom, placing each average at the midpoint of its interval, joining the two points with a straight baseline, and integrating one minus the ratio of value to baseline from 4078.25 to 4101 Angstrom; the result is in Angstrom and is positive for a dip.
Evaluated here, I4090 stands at 3.86 Angstrom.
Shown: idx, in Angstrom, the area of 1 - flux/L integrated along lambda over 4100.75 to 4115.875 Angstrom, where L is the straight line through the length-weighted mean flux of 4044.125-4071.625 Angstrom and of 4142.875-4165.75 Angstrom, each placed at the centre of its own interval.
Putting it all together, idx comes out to 2.3 Angstrom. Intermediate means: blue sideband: 24.3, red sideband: 24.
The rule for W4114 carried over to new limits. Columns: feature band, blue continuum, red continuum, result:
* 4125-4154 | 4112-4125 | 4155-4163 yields -0.12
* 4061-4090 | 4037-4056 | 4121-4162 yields 0.11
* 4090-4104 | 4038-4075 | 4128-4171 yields 0.16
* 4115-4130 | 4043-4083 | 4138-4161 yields 0.15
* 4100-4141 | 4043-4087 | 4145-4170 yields 0.11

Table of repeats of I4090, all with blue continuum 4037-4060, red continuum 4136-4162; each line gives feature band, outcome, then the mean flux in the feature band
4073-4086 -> 1.6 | 21.9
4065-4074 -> 0.4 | 24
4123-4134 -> 0.9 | 22.5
